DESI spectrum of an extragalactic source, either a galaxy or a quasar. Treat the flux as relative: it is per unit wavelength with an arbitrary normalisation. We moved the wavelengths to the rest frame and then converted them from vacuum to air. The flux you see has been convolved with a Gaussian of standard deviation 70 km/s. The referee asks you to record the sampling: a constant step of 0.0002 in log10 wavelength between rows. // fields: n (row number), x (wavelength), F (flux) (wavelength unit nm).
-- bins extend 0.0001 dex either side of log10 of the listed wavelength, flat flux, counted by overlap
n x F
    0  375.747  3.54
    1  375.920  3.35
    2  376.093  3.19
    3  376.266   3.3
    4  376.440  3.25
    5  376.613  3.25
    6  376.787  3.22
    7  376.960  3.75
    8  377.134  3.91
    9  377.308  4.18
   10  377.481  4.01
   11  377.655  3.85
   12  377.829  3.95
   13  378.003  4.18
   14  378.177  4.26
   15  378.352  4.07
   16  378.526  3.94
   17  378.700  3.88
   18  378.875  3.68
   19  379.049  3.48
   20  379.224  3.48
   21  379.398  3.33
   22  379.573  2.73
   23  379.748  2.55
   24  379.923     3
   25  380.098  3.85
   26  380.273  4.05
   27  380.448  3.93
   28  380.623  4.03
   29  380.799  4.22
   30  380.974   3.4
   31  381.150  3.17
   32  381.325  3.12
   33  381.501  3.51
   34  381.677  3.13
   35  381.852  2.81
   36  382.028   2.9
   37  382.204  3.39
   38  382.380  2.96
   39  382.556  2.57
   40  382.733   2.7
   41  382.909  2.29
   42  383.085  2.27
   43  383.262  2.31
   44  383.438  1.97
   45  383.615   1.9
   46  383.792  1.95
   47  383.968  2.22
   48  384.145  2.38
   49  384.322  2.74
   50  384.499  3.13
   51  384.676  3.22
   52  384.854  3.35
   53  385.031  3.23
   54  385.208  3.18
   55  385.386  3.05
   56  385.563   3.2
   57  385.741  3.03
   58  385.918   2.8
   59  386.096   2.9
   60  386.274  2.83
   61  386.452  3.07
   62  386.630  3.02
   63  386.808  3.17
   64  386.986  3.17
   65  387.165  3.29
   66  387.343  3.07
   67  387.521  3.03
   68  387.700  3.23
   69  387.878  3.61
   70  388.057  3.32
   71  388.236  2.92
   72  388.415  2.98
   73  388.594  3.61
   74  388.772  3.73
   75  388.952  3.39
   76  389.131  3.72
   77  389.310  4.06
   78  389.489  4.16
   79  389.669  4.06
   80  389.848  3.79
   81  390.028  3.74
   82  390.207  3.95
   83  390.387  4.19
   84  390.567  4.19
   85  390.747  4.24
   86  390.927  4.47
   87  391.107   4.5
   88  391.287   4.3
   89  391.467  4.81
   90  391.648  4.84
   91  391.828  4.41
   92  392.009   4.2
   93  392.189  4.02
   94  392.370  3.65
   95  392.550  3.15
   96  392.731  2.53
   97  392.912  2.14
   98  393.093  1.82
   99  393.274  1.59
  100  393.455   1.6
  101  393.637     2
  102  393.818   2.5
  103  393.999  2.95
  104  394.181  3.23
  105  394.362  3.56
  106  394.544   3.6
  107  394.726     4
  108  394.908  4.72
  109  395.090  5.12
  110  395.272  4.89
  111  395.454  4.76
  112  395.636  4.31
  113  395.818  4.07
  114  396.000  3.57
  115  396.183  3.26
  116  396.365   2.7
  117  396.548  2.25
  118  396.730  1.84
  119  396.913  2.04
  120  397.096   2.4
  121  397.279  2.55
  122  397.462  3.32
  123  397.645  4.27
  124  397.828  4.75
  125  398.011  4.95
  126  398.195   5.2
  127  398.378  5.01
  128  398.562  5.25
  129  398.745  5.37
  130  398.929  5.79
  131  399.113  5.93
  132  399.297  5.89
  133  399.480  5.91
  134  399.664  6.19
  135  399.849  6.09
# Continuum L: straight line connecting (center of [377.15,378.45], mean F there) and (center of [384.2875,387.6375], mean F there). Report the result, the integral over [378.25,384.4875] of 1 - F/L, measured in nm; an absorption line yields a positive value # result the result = 0.978 nm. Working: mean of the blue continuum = 4.06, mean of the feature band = 3.08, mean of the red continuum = 3.08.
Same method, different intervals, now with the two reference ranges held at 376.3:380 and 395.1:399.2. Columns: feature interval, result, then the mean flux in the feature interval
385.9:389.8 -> 0.50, 3.34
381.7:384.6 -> 0.92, 2.55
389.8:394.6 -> 0.55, 3.47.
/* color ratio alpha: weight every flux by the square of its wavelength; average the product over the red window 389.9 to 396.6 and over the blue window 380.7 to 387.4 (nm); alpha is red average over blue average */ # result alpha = 1.30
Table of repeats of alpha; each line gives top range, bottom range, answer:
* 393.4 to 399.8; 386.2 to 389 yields 1.31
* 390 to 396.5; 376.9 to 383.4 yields 1.14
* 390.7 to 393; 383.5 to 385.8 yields 1.46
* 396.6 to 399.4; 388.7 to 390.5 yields 1.15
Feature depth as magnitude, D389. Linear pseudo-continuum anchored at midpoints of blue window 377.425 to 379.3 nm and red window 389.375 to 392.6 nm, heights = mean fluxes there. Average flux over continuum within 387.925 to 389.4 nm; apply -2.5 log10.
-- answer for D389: 0.18 mag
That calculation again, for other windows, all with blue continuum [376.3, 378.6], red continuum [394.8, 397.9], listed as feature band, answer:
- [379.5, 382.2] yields 0.125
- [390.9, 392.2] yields -0.224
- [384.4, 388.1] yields 0.181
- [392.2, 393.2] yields 0.299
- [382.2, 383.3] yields 0.399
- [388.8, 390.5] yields -0.067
